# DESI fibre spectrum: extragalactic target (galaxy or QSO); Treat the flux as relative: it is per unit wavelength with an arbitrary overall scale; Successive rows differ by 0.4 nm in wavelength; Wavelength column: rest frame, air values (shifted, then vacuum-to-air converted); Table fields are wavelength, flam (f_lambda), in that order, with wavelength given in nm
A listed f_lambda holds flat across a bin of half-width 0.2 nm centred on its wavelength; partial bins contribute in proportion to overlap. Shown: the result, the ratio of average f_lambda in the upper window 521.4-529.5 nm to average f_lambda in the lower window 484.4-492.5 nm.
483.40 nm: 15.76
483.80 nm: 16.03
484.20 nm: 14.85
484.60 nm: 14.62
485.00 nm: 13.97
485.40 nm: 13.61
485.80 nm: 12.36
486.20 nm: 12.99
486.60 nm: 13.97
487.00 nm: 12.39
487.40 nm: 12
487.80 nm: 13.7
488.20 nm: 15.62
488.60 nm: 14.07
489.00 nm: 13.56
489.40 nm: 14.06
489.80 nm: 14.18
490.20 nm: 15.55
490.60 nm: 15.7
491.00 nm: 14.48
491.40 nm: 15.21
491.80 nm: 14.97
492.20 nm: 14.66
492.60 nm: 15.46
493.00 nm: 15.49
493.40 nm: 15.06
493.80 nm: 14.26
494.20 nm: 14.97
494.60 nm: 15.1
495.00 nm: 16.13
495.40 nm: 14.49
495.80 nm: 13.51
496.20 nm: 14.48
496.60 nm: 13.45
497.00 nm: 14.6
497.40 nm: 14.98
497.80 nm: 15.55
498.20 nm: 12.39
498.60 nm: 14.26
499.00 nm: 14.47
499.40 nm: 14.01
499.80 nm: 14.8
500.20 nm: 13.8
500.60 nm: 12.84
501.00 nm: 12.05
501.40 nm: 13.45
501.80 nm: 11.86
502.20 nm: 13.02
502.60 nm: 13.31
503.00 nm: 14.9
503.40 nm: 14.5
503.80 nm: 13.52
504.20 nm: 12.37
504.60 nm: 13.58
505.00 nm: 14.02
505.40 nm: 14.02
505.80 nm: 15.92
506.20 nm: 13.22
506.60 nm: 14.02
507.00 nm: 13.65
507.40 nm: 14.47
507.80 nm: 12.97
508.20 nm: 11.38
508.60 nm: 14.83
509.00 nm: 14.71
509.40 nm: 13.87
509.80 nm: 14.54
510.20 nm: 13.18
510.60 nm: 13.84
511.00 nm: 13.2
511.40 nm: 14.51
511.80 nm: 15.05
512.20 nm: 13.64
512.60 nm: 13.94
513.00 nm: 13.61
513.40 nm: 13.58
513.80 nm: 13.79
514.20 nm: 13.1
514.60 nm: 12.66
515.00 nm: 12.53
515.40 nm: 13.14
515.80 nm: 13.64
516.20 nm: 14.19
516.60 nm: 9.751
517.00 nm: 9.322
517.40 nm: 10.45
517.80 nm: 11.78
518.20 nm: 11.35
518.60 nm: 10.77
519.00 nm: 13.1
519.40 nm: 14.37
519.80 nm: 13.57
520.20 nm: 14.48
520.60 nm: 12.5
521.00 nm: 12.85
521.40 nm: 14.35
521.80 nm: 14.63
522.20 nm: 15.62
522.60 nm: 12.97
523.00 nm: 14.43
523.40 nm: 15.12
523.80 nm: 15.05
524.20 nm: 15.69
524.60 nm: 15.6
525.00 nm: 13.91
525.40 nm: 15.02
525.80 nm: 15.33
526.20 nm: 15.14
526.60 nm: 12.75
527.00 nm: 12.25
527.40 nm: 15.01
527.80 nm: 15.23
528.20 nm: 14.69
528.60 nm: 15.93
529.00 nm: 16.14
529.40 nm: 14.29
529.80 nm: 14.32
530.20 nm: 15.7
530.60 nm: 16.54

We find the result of 1.05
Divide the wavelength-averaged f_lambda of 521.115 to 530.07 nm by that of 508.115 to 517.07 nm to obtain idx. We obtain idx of 1.10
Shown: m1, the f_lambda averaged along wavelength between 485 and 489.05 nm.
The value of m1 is 13.4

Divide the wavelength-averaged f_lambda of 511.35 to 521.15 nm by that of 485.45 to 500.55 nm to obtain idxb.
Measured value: 0.9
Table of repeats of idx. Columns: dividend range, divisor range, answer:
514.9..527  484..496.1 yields 0.94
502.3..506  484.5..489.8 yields 1.03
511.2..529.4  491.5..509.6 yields 0.97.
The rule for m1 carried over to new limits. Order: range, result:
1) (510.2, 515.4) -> 13.6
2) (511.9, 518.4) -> 12.6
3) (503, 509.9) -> 13.9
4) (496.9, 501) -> 14.1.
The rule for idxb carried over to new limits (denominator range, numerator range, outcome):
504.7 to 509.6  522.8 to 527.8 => 1.05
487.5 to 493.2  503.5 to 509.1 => 0.93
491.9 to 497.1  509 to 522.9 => 0.90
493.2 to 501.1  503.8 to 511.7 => 0.97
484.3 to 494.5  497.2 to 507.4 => 0.97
